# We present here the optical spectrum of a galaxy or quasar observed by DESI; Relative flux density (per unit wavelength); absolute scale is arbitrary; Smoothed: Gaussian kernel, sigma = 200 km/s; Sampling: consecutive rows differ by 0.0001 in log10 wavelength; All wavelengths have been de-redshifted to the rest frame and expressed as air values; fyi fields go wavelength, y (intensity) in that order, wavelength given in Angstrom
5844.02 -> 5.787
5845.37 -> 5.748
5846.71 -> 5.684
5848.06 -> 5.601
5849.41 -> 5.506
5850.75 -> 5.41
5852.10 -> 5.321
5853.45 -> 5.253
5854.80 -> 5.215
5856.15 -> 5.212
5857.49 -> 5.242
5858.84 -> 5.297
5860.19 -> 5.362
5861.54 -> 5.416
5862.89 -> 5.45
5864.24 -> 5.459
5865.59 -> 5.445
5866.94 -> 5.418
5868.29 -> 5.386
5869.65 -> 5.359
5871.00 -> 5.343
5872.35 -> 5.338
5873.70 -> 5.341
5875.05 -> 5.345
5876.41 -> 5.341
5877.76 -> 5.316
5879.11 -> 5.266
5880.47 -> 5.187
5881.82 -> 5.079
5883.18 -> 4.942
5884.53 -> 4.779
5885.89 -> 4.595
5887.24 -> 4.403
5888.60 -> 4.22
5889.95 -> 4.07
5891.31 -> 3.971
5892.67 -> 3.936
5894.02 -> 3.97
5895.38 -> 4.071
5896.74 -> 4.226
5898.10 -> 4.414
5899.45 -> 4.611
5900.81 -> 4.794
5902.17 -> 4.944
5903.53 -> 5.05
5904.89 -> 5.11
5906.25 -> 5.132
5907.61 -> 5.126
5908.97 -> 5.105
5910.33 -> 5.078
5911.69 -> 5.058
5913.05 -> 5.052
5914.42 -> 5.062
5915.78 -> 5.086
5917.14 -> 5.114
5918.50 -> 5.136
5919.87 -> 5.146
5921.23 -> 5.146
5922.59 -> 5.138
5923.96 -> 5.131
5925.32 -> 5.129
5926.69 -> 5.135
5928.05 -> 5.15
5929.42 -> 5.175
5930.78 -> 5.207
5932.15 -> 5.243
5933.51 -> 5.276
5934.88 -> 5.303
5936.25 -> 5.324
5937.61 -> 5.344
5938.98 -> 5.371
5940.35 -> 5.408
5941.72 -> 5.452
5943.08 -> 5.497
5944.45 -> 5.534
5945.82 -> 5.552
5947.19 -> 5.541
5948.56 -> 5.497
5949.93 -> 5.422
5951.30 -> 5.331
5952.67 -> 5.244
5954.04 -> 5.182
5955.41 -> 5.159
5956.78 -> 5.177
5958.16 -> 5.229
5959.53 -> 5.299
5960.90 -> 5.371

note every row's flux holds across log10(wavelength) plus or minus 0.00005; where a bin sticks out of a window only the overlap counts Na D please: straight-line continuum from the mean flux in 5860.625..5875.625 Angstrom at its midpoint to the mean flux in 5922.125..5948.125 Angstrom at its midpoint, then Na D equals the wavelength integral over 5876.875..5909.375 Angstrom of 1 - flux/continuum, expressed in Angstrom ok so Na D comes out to 4.1 Angstrom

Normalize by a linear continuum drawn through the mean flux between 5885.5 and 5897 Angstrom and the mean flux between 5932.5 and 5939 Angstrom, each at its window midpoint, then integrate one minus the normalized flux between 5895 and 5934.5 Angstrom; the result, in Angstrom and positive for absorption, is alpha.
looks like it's -2.1 Angstrom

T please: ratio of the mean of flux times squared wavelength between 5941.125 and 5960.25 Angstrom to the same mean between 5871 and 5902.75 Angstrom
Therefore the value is 1.16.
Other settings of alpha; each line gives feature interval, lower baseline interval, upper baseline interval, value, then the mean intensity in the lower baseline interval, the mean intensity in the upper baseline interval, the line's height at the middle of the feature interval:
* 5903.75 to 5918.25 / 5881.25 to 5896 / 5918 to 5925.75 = -0.6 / 4.36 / 5.14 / 4.88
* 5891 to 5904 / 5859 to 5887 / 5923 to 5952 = 2.2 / 5.25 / 5.33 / 5.28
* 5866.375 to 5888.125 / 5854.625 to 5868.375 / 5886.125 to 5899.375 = -1.7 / 5.36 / 4.18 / 4.77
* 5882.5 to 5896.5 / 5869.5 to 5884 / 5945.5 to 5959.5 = 2.6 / 5.25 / 5.32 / 5.27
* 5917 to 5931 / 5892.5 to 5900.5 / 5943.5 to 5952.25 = -0.7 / 4.25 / 5.47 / 4.9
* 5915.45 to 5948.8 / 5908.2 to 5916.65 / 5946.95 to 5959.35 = -0.6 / 5.07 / 5.3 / 5.18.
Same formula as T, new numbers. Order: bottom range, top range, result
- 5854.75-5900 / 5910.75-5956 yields 1.09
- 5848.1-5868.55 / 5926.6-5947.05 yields 1.02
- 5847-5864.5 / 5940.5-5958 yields 1.03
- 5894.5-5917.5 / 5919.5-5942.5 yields 1.09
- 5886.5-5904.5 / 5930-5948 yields 1.25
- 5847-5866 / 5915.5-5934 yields 0.98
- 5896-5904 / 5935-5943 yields 1.17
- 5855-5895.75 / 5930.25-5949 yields 1.10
